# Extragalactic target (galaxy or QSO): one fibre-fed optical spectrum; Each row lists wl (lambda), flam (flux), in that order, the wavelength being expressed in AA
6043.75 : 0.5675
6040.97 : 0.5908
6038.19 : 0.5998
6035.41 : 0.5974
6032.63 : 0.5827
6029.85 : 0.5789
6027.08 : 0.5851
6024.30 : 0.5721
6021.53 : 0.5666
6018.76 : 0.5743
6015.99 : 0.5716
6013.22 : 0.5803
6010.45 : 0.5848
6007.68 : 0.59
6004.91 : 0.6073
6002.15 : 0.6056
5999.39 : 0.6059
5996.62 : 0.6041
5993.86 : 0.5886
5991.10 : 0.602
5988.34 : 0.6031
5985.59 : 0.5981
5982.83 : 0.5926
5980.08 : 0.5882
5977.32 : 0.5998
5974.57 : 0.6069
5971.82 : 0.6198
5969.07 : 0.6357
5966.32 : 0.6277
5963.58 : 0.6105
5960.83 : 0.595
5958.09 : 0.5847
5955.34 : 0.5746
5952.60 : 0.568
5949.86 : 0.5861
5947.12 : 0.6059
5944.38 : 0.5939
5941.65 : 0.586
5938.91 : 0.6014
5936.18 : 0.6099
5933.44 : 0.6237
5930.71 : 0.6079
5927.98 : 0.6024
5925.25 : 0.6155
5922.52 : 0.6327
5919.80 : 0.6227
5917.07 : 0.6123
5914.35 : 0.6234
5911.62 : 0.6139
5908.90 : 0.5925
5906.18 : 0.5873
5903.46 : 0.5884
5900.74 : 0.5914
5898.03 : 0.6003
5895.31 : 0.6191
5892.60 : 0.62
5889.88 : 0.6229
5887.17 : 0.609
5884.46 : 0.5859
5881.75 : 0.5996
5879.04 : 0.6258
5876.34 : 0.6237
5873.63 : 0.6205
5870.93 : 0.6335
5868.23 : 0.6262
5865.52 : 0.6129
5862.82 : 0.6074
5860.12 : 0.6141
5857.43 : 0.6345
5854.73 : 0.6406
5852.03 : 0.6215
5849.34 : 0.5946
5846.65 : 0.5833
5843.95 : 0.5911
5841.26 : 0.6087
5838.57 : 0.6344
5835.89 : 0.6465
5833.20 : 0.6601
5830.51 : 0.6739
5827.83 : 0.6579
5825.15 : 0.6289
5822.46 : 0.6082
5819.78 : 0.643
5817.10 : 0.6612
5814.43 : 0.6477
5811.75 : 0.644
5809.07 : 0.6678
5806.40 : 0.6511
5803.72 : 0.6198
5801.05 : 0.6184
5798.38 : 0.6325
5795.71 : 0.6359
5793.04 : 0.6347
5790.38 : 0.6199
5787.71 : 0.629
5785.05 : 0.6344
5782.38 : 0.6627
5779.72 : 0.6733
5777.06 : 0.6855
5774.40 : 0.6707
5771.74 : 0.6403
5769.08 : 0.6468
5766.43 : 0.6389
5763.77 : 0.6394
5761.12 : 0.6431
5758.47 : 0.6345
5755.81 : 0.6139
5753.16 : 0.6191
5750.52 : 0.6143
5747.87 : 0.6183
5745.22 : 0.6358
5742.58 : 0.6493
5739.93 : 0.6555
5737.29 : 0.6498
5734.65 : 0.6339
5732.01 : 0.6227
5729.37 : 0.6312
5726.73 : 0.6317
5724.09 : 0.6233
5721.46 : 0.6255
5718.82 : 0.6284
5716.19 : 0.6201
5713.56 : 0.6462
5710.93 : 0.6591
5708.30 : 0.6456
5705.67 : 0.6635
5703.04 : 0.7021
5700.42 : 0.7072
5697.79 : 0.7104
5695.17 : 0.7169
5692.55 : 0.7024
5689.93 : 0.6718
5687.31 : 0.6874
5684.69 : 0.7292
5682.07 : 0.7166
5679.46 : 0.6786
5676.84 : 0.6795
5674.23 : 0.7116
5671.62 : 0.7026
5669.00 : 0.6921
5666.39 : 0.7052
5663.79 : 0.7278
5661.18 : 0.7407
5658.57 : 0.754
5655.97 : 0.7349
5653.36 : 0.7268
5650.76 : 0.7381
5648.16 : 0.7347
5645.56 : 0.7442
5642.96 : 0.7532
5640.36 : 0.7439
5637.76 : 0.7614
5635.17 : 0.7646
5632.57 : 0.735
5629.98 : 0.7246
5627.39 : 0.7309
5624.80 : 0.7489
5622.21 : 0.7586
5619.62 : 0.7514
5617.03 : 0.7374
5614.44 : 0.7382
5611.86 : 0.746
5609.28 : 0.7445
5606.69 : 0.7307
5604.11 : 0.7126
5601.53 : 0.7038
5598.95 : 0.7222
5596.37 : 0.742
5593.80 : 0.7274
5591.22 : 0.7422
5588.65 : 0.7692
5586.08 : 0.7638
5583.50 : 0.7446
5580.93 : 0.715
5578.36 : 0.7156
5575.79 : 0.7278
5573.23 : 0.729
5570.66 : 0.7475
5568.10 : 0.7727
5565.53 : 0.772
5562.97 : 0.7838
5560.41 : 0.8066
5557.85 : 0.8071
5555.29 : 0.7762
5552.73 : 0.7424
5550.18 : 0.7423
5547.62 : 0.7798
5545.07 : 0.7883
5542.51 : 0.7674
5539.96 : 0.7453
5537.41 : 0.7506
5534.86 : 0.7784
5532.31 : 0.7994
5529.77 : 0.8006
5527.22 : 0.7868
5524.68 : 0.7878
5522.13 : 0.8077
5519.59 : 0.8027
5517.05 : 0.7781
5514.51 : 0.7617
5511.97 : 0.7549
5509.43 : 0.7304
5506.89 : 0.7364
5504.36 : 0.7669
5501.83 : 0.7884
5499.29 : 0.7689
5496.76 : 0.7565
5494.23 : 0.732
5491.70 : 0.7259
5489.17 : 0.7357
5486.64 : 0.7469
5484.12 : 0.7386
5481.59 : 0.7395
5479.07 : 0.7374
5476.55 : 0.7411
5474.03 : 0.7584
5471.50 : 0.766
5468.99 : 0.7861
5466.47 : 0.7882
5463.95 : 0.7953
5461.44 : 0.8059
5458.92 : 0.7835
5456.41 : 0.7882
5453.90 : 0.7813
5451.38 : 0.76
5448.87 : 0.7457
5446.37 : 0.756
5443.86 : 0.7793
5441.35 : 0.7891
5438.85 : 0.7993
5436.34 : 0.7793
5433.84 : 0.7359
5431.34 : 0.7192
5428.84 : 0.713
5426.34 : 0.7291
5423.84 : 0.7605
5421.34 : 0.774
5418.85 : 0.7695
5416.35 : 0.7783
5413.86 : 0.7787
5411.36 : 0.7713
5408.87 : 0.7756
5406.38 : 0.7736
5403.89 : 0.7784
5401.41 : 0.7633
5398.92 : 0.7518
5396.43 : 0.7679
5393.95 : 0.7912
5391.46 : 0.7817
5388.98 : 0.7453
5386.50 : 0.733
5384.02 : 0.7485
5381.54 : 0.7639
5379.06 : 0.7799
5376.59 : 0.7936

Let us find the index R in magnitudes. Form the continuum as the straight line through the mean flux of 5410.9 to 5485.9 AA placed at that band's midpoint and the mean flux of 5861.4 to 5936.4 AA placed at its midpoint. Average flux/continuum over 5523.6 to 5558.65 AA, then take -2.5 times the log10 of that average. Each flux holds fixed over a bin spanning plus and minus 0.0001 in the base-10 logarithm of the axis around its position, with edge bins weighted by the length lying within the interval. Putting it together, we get -0.06 mag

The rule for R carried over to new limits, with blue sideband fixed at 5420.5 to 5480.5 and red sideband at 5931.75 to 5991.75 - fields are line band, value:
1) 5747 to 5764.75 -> 0.07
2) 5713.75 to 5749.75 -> 0.07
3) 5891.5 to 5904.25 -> 0.03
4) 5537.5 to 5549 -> -0.05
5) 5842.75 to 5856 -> 0.05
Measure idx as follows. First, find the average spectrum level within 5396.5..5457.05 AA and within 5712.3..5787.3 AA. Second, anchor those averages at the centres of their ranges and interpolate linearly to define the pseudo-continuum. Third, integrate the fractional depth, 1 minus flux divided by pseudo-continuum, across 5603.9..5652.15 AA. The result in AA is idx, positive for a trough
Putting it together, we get -4.0 AA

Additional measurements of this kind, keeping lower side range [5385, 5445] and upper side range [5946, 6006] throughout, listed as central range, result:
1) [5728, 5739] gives 0.6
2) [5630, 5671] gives -2.4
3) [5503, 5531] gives -1.5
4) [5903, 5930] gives 0.3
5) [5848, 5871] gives 0.5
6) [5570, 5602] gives -0.9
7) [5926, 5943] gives 0.2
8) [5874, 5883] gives 0.2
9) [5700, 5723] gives 0.8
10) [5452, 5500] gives -1.0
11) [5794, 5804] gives 0.4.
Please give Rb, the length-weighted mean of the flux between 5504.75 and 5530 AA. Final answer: 0.773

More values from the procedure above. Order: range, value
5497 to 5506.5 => 0.77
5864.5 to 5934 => 0.612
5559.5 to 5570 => 0.781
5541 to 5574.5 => 0.77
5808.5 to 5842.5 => 0.644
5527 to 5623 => 0.754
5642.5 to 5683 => 0.721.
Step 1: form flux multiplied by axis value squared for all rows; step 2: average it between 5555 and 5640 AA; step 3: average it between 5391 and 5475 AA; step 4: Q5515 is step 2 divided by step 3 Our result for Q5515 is 1.03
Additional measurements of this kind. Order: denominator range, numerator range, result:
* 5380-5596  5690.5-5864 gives 0.93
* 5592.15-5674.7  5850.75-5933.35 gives 0.91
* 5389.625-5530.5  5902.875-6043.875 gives 0.93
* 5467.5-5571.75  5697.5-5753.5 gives 0.90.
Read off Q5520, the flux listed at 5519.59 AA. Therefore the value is 0.8027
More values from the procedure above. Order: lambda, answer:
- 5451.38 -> 0.76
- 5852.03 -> 0.6215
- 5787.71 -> 0.629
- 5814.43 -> 0.6477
